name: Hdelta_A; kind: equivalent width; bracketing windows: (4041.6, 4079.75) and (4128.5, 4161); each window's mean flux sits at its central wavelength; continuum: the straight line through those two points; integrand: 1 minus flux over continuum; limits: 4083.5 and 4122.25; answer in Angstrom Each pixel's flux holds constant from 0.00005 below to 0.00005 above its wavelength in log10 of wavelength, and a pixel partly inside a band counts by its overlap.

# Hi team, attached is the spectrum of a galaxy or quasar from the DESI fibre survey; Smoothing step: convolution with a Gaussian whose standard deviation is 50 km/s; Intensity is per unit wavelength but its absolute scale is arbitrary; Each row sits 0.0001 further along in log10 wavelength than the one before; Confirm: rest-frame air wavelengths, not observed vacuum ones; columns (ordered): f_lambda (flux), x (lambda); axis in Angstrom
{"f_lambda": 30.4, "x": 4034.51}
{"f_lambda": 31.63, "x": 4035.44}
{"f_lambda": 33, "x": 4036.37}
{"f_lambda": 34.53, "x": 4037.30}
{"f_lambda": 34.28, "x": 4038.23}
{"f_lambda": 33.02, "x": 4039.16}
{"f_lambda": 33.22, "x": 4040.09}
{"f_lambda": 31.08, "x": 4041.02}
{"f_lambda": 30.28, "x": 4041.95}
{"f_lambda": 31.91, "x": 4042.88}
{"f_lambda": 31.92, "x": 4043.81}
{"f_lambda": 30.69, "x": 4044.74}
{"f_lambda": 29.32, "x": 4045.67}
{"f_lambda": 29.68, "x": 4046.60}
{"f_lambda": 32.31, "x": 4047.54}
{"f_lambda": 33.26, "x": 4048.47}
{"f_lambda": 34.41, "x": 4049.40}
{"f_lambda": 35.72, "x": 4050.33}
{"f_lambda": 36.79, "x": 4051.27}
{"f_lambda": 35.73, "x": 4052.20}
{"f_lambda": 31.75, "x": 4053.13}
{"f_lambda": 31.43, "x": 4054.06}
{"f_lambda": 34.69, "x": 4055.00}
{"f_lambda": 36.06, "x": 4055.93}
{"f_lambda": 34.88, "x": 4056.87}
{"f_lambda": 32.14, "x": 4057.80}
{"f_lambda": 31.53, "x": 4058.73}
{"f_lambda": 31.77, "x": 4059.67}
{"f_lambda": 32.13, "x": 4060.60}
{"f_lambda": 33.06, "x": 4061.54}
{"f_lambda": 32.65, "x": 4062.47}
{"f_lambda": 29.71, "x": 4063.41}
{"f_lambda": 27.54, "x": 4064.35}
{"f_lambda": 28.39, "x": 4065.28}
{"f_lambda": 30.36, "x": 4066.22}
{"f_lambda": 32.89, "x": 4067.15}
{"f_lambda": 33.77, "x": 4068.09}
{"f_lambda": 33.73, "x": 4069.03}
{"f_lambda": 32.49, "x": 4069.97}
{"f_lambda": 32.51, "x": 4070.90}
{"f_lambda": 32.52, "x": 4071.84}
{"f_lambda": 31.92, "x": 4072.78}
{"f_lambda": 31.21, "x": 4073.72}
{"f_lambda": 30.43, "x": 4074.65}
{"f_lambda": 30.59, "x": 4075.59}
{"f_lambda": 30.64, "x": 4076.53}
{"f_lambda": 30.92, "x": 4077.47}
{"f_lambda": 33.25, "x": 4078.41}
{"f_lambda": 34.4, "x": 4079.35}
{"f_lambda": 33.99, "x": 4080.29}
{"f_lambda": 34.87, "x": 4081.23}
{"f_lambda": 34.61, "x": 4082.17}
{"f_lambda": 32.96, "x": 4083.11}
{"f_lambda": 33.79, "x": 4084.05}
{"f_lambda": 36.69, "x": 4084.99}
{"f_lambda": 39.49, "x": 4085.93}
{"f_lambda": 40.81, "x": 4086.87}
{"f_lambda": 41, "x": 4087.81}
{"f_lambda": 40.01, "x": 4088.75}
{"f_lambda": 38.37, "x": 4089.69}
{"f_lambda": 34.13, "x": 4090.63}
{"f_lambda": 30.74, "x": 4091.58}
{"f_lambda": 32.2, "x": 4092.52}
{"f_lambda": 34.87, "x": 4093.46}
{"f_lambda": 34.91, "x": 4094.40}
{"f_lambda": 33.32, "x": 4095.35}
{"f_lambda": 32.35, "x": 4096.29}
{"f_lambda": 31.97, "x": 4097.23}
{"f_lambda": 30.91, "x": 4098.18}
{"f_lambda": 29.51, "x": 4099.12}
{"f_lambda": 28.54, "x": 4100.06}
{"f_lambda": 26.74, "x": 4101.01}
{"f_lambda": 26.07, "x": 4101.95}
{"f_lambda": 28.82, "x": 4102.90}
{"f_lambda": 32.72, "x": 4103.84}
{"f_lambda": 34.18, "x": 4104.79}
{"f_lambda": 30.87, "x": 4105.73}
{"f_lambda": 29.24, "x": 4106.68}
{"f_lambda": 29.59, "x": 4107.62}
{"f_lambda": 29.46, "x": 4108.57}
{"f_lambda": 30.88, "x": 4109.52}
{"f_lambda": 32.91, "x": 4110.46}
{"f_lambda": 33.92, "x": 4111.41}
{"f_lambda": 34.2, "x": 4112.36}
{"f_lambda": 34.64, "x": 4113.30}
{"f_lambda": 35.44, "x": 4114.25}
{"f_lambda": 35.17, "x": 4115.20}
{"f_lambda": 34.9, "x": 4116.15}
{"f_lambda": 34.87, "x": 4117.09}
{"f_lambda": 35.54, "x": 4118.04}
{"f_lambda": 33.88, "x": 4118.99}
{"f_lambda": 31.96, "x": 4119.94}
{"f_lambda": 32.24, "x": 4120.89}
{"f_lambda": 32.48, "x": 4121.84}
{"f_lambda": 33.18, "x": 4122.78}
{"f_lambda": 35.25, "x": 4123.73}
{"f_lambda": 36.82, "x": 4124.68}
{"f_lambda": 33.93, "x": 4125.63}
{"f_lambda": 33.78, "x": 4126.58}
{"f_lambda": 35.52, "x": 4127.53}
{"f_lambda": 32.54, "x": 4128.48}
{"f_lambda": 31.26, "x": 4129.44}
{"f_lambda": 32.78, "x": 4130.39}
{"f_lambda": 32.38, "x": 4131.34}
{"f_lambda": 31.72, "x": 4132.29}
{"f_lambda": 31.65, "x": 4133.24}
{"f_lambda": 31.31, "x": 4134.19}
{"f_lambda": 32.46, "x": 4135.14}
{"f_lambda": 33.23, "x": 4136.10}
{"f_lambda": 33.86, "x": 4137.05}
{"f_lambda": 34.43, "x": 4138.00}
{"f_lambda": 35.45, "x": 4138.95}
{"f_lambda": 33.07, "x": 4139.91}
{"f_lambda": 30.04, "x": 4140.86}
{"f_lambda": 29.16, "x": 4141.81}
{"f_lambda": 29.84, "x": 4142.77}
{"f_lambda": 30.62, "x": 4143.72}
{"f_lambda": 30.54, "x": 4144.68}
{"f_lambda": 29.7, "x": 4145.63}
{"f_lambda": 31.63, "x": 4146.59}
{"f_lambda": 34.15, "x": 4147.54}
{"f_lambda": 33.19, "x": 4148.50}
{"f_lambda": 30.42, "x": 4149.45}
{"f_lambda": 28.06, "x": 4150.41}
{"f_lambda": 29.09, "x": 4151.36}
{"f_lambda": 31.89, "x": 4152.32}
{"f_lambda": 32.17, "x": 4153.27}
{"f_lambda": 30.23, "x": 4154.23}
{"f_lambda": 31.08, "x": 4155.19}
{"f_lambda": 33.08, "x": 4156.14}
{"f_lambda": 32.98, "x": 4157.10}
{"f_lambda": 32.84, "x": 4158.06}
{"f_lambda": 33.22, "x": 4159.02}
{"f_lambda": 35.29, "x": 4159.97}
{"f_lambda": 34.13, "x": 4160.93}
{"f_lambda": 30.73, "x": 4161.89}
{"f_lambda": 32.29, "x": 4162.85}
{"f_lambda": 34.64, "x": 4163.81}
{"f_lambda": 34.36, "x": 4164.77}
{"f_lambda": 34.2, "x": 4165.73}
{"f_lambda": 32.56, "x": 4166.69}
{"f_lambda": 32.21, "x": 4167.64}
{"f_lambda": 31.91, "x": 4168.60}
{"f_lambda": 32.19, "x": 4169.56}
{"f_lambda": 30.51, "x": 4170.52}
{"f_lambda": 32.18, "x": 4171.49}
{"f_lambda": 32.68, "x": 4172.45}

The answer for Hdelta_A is -1.4 Angstrom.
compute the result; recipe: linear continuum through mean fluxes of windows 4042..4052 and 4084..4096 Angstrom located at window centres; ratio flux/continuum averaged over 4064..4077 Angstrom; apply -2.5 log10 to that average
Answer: 0.104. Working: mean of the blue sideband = 32.6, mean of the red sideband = 36.2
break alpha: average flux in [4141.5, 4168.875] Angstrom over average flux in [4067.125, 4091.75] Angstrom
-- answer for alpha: 0.9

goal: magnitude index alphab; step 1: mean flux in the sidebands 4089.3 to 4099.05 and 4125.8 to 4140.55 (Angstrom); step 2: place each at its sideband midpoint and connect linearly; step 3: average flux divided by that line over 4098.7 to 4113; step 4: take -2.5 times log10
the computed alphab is 0.09 mag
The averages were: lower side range 33.2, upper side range 33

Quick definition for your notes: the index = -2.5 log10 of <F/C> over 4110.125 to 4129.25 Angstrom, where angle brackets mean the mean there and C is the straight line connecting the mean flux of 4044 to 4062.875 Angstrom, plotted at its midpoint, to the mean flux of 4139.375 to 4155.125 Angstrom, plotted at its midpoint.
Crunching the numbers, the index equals -0.09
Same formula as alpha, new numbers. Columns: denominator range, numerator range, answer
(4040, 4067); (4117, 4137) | 1.03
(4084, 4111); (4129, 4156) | 0.96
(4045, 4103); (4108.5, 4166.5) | 1.00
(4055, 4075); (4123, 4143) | 1.03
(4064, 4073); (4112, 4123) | 1.08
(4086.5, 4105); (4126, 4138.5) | 0.99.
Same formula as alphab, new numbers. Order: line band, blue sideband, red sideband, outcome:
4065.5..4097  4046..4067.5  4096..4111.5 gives -0.08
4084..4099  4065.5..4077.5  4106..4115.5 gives -0.10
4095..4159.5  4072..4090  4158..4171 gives 0.05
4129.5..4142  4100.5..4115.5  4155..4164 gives -0.01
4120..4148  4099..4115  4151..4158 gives -0.04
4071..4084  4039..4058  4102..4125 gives 0.01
